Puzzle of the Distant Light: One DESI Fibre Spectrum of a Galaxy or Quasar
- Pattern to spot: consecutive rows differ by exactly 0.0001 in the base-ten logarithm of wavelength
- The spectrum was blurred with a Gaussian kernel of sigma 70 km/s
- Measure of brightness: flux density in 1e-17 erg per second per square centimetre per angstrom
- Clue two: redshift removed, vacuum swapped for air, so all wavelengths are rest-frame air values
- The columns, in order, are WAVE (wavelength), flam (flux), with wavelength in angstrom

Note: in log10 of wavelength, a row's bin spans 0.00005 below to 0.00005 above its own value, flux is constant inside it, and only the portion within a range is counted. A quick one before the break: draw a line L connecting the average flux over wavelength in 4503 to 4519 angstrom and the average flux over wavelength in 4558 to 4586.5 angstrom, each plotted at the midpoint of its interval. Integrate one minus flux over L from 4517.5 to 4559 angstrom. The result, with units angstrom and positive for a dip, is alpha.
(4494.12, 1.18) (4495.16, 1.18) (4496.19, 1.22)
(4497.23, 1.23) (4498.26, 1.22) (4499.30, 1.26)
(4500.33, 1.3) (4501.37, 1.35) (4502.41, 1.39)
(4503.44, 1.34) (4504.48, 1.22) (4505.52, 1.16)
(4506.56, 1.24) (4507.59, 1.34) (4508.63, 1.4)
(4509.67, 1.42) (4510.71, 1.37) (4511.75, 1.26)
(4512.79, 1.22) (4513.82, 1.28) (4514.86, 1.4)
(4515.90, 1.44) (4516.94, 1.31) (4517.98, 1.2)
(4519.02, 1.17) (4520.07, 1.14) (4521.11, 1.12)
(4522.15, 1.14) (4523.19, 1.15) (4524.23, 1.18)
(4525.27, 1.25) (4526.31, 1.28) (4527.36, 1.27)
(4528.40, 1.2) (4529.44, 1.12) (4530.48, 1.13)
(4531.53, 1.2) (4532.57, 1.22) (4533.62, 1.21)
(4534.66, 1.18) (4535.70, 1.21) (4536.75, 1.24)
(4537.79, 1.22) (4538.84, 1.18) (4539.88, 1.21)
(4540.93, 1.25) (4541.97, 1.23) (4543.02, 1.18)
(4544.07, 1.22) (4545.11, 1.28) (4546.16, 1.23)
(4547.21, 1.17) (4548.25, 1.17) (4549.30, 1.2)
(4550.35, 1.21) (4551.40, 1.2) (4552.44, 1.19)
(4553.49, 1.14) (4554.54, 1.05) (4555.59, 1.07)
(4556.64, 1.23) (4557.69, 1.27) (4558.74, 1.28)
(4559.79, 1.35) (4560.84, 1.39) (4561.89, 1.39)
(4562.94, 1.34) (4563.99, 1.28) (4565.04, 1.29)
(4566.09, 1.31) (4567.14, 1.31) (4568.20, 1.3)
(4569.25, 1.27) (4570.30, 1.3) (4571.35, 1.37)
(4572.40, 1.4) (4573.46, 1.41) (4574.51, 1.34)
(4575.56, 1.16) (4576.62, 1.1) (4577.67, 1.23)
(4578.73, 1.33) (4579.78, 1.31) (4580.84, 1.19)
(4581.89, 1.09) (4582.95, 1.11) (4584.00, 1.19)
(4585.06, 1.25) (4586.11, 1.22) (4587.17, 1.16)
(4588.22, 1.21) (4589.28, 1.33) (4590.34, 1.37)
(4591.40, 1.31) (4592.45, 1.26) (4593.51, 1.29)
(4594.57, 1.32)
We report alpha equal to 3.1 angstrom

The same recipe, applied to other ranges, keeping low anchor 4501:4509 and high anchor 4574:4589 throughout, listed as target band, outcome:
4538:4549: 0.4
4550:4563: 0.0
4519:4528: 0.6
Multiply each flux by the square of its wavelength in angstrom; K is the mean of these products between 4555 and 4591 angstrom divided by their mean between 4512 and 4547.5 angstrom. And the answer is 1.1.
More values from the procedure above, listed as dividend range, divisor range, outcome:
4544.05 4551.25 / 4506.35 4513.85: 0.93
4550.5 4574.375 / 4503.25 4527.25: 1.04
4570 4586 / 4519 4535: 1.08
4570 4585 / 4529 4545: 1.06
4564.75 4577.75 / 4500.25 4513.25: 1.02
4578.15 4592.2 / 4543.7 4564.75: 1.02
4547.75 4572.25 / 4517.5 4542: 1.07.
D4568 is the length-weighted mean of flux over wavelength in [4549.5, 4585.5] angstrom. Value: 1.25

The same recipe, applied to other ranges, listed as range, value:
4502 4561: 1.23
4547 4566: 1.24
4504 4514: 1.29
